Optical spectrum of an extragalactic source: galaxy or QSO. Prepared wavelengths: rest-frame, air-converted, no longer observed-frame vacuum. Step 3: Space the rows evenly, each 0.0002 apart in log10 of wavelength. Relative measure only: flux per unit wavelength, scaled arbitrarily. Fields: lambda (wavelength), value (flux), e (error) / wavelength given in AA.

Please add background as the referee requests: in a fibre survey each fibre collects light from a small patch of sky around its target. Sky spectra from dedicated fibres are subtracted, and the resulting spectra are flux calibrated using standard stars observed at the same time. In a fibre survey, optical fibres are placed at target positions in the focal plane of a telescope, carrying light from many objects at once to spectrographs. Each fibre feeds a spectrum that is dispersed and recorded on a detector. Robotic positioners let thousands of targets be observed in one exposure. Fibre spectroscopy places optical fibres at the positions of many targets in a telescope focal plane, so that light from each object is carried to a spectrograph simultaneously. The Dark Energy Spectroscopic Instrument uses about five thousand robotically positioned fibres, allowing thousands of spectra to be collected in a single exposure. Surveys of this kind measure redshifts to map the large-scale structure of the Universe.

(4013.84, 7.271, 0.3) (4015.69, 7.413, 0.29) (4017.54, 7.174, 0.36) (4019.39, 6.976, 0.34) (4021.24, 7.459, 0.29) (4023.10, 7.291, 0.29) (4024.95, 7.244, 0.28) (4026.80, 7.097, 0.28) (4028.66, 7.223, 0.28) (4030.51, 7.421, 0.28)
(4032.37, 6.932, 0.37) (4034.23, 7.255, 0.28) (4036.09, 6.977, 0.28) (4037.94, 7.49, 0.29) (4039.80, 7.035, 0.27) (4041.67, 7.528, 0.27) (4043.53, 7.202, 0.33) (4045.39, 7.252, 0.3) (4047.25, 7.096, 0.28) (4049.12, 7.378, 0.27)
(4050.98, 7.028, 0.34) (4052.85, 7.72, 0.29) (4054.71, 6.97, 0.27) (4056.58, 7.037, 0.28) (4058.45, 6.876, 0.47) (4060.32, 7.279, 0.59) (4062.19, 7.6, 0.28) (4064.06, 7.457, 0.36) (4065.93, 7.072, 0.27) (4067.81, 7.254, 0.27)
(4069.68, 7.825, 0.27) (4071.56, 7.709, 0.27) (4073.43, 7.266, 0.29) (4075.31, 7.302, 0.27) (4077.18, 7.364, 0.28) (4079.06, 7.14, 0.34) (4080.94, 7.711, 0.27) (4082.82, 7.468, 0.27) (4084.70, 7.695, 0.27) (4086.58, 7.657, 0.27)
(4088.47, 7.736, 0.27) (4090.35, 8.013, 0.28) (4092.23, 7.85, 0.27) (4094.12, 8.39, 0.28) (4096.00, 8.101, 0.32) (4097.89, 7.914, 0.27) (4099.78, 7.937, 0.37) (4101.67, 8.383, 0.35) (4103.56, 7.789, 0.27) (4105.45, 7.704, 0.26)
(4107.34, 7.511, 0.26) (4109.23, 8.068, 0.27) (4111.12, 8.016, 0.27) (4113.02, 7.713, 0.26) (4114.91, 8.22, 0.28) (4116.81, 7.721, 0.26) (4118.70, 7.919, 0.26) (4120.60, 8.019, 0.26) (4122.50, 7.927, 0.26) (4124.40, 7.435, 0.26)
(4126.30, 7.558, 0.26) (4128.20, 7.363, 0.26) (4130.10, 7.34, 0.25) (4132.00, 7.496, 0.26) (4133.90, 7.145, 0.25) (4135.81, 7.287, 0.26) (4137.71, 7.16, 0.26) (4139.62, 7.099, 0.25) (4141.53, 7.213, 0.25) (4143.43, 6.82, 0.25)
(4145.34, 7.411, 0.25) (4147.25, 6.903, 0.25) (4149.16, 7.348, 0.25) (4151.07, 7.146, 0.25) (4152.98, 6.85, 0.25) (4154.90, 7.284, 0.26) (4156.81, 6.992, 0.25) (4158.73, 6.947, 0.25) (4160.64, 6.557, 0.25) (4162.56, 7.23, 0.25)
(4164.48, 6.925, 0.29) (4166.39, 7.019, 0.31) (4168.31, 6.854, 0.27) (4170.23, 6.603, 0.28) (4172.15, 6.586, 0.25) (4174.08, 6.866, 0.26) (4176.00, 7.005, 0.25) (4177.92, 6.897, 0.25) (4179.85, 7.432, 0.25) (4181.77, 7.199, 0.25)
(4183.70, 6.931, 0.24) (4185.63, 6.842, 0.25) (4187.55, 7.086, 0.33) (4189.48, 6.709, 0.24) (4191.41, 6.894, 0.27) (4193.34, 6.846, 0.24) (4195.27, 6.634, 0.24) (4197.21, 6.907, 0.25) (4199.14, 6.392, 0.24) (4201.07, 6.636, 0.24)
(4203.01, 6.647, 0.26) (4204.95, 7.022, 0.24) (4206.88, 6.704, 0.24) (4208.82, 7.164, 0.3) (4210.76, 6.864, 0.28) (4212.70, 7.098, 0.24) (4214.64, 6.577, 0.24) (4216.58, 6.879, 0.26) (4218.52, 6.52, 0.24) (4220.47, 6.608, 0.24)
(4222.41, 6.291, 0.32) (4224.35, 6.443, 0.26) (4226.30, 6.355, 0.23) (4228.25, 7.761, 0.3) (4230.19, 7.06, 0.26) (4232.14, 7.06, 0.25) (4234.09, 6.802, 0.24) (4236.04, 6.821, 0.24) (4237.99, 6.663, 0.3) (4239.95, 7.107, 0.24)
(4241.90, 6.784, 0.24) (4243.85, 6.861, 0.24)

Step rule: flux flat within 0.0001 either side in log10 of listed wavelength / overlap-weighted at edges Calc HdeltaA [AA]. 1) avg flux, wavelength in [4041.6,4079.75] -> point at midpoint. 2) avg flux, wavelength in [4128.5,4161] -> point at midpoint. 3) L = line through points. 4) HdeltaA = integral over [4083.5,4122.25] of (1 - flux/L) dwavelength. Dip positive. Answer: -3.8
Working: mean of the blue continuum 7.3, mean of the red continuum 7.13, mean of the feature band 7.91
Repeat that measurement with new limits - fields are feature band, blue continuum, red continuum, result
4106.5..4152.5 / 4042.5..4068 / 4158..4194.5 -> -2.9 AA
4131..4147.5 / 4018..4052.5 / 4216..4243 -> -0.4 AA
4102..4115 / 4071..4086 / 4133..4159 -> -1.0 AA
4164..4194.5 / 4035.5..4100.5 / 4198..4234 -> 0.2 AA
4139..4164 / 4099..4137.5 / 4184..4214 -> 1.0 AA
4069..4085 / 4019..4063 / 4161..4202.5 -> -0.8 AA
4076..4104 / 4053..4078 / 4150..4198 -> -2.2 AA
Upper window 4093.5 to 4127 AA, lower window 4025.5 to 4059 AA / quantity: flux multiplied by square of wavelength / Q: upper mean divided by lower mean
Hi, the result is 1.13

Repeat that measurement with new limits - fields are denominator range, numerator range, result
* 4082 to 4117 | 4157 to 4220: 0.91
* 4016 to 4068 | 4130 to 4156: 1.04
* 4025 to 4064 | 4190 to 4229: 1.01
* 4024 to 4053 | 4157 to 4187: 1.02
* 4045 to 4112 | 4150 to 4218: 0.96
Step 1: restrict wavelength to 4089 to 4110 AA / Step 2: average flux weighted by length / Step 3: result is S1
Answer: 7.96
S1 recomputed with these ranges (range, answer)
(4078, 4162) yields 7.54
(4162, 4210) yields 6.88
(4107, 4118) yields 7.9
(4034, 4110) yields 7.52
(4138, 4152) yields 7.14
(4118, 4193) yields 7.13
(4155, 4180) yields 6.91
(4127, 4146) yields 7.24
